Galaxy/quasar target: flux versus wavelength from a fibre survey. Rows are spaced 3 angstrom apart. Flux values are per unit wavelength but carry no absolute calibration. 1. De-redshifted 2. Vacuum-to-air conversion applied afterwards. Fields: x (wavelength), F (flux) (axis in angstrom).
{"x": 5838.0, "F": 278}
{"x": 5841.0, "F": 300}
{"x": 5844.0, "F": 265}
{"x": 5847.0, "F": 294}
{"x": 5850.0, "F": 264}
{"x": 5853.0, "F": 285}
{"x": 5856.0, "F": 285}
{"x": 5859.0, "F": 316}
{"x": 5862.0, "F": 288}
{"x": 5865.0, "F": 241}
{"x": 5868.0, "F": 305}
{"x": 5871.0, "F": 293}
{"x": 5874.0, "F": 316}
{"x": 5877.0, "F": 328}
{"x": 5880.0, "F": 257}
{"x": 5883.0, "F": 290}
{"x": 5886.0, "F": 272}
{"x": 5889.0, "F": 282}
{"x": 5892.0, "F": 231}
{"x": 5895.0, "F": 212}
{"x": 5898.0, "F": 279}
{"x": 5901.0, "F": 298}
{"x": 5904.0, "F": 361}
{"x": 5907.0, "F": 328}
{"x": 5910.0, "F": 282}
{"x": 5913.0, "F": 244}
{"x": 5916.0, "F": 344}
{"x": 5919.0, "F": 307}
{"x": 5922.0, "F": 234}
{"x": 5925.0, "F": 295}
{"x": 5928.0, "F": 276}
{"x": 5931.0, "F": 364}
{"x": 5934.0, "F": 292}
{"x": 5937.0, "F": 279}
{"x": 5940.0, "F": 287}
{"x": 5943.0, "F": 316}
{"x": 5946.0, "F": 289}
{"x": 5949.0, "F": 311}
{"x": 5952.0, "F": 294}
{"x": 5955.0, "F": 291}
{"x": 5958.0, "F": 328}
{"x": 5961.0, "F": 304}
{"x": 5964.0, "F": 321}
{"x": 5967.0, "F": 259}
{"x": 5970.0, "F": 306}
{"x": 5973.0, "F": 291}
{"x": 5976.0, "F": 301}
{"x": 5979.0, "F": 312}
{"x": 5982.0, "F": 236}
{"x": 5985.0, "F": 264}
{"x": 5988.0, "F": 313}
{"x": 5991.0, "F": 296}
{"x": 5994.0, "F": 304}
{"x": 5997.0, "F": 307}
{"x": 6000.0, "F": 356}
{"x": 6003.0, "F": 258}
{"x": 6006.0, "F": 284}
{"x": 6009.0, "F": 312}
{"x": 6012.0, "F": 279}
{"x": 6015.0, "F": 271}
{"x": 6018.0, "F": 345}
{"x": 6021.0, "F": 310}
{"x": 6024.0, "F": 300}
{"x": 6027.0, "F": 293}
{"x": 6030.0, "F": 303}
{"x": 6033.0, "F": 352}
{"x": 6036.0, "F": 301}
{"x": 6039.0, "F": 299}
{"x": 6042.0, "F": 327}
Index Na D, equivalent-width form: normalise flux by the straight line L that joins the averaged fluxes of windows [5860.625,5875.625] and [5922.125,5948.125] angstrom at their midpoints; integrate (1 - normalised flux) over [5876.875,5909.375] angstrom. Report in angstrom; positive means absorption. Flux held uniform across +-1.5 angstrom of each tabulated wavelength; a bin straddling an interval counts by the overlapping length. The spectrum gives 0.9 angstrom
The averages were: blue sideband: 289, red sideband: 297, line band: 283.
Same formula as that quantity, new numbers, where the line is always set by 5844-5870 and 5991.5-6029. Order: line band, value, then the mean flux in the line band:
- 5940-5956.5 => -0.3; 299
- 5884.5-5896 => 1.5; 251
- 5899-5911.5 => -1.1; 316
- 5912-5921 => -0.2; 298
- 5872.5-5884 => -0.5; 298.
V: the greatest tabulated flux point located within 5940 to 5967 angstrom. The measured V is 328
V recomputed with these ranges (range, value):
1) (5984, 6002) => 356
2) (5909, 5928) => 344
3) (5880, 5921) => 361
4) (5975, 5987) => 312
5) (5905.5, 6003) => 364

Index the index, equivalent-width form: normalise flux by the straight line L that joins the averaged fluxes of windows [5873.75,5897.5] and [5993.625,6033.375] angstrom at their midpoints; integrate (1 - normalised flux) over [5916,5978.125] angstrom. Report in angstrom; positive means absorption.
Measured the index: -2.5 angstrom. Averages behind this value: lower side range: 271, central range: 299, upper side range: 304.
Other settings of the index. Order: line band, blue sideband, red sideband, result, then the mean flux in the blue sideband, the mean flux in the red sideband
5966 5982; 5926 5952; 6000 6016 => 0.3 angstrom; 301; 288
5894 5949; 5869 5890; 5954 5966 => 1.1 angstrom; 292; 310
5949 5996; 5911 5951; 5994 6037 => 0.7 angstrom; 295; 305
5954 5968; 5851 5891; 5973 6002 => -0.3 angstrom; 288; 298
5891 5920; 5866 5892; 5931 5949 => 0.4 angstrom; 288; 300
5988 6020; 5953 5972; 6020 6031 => -0.1 angstrom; 301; 301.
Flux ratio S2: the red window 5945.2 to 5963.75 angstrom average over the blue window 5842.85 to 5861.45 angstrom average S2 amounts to 1.1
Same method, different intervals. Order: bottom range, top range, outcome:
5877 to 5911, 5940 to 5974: 1.06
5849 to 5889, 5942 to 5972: 1.05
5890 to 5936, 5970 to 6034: 1.03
